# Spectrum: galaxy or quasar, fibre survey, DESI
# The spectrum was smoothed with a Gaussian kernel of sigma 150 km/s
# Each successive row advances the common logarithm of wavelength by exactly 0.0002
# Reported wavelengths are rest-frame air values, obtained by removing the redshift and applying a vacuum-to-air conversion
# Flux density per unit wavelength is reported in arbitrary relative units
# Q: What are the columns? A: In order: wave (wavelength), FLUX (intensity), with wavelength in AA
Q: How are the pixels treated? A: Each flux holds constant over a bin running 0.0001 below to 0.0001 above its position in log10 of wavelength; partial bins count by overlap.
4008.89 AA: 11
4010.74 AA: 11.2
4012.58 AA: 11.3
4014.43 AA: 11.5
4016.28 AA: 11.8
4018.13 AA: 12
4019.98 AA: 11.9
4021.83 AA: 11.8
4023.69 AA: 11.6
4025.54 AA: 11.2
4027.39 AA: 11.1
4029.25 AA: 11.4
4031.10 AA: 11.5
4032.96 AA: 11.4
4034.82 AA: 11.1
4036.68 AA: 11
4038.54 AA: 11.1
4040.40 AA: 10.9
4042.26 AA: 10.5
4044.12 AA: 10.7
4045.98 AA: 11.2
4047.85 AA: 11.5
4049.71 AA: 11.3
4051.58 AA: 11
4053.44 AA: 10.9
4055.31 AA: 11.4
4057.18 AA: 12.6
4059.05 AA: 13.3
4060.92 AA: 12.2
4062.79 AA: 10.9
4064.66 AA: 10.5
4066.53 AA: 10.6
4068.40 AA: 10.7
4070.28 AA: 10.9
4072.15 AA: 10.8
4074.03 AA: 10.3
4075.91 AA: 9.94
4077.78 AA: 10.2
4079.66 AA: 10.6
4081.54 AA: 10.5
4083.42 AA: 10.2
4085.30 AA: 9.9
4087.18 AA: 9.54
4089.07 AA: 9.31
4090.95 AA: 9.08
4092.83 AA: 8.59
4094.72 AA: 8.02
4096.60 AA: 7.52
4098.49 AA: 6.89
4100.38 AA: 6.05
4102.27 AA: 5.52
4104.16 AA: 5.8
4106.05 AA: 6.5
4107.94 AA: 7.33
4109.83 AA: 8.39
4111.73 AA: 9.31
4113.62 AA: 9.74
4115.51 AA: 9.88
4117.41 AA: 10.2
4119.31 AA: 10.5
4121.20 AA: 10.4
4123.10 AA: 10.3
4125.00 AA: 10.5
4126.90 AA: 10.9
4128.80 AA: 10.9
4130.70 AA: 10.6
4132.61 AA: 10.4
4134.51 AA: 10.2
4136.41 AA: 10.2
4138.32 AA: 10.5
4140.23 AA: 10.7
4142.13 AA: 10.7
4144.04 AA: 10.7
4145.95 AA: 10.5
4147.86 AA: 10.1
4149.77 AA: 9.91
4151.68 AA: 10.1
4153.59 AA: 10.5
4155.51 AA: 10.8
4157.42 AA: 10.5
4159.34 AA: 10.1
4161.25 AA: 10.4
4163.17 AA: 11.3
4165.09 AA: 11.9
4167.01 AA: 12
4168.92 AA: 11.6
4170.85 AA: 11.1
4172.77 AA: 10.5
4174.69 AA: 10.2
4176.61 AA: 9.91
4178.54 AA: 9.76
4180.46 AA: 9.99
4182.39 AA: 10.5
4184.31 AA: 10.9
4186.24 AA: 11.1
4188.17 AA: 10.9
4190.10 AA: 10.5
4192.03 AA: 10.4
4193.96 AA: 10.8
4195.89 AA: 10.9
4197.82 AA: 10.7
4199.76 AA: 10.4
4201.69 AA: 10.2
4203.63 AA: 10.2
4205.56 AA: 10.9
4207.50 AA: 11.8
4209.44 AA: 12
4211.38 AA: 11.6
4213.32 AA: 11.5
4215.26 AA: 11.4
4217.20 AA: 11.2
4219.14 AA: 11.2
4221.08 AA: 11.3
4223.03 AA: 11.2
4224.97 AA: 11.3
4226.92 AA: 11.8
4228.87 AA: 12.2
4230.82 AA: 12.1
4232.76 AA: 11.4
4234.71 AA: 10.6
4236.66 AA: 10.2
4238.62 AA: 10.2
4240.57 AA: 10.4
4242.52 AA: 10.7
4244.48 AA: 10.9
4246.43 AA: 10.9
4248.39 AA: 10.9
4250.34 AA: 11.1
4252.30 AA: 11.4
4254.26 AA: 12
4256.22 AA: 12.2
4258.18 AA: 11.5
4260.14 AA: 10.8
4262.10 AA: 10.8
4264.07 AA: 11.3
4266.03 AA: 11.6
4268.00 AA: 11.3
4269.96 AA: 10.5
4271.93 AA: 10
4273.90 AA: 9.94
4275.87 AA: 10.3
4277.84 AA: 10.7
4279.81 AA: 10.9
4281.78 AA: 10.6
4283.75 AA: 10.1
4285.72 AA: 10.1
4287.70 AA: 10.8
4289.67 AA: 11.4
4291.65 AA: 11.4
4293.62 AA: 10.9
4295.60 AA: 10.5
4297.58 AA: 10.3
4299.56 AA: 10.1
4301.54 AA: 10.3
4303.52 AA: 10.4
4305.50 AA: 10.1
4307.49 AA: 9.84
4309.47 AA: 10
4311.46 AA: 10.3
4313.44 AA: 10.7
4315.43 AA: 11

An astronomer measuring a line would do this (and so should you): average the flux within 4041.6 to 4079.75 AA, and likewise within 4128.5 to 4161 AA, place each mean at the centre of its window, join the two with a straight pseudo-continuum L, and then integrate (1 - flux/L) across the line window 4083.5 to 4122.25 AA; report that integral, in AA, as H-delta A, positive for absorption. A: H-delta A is 8.2 AA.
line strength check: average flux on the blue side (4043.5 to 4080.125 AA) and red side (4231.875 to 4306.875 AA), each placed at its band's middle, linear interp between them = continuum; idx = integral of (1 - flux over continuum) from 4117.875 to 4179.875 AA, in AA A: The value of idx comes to 2.1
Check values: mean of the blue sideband 11.1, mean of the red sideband 10.8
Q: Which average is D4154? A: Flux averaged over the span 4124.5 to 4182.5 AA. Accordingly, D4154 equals 10.6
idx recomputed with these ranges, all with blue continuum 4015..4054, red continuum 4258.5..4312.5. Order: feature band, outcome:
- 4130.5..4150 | 1.0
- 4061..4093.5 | 2.8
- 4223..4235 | -1.0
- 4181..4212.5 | -0.1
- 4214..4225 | -0.5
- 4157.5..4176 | -0.1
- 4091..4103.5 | 4.4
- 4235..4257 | -0.6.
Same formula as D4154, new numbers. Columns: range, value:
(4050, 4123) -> 9.65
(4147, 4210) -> 10.7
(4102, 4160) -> 9.82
